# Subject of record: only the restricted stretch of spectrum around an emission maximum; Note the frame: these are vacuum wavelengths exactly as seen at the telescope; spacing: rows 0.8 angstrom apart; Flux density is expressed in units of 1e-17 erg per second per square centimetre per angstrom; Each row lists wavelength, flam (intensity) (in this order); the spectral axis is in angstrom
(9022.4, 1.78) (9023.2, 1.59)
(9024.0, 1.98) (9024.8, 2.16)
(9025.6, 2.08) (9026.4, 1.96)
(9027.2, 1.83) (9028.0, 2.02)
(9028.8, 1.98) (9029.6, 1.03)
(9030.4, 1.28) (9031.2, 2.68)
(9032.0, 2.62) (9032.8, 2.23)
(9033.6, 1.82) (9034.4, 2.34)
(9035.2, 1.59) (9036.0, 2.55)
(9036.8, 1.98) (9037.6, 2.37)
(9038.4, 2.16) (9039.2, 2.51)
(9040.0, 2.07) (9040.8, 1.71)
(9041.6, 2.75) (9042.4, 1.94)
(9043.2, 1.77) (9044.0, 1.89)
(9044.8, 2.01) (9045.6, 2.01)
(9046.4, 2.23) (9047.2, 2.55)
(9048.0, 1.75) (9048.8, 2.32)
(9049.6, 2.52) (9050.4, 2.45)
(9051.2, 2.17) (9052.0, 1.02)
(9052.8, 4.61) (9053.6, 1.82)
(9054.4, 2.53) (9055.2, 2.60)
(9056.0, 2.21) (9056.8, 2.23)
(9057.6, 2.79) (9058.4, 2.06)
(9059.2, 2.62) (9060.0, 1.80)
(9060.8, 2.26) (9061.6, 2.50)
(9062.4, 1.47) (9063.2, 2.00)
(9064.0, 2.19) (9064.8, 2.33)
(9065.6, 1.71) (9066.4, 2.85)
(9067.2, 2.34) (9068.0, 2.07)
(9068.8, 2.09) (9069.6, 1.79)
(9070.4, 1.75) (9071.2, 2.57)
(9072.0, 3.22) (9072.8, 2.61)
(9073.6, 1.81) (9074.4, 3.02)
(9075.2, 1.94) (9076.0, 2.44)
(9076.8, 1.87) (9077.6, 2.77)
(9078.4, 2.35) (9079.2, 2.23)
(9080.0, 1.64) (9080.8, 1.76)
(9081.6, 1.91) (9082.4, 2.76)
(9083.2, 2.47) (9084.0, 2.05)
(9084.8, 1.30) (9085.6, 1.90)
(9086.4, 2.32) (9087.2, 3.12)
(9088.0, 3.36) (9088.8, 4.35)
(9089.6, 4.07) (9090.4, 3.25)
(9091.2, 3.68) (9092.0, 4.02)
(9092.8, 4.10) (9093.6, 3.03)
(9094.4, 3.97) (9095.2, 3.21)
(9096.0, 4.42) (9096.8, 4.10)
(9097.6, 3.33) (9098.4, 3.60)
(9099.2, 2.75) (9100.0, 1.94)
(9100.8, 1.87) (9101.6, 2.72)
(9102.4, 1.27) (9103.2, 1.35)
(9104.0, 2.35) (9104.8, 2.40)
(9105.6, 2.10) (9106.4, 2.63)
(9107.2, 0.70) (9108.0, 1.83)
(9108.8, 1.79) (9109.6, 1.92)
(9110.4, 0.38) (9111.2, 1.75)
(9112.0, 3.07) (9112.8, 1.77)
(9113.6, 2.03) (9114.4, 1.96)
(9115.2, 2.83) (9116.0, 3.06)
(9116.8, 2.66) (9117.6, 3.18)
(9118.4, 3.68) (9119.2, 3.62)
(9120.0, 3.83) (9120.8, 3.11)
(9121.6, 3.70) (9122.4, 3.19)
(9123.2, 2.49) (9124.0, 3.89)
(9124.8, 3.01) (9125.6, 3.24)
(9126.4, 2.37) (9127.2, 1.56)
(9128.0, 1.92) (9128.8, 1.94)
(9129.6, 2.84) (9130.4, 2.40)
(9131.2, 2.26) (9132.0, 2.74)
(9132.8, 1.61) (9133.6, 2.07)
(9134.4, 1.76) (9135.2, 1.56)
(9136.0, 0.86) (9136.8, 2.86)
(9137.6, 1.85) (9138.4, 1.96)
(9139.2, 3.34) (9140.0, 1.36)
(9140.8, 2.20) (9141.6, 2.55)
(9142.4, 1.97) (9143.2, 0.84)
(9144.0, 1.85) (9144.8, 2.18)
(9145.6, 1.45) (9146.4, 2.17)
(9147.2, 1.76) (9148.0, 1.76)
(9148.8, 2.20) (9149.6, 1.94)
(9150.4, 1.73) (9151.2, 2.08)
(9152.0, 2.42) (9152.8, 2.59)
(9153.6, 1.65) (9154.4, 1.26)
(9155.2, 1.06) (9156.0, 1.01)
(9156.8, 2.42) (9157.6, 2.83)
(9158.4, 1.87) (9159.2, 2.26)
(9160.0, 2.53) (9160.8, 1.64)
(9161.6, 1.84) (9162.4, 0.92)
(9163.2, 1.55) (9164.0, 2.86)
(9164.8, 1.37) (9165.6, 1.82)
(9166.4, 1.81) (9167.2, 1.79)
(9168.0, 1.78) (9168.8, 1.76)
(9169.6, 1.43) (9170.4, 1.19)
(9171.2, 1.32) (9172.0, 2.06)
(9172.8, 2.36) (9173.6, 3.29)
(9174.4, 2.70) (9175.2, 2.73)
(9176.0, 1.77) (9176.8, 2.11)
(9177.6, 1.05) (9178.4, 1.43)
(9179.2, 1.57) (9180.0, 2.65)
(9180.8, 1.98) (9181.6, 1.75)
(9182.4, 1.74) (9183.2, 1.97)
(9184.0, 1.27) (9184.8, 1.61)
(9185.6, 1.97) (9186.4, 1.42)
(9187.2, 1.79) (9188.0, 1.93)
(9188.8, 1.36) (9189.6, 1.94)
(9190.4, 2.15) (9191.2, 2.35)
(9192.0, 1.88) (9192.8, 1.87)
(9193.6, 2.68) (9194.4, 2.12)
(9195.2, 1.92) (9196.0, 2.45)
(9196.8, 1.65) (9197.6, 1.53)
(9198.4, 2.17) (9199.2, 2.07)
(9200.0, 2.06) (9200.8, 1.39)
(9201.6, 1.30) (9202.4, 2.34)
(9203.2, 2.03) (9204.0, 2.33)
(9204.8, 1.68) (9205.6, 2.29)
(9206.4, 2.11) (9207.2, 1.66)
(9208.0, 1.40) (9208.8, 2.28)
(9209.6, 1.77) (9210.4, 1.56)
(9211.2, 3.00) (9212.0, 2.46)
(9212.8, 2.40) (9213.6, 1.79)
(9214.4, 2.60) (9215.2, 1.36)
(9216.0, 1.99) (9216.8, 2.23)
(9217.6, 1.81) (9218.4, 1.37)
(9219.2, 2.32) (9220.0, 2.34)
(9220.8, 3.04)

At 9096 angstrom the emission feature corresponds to H-alpha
